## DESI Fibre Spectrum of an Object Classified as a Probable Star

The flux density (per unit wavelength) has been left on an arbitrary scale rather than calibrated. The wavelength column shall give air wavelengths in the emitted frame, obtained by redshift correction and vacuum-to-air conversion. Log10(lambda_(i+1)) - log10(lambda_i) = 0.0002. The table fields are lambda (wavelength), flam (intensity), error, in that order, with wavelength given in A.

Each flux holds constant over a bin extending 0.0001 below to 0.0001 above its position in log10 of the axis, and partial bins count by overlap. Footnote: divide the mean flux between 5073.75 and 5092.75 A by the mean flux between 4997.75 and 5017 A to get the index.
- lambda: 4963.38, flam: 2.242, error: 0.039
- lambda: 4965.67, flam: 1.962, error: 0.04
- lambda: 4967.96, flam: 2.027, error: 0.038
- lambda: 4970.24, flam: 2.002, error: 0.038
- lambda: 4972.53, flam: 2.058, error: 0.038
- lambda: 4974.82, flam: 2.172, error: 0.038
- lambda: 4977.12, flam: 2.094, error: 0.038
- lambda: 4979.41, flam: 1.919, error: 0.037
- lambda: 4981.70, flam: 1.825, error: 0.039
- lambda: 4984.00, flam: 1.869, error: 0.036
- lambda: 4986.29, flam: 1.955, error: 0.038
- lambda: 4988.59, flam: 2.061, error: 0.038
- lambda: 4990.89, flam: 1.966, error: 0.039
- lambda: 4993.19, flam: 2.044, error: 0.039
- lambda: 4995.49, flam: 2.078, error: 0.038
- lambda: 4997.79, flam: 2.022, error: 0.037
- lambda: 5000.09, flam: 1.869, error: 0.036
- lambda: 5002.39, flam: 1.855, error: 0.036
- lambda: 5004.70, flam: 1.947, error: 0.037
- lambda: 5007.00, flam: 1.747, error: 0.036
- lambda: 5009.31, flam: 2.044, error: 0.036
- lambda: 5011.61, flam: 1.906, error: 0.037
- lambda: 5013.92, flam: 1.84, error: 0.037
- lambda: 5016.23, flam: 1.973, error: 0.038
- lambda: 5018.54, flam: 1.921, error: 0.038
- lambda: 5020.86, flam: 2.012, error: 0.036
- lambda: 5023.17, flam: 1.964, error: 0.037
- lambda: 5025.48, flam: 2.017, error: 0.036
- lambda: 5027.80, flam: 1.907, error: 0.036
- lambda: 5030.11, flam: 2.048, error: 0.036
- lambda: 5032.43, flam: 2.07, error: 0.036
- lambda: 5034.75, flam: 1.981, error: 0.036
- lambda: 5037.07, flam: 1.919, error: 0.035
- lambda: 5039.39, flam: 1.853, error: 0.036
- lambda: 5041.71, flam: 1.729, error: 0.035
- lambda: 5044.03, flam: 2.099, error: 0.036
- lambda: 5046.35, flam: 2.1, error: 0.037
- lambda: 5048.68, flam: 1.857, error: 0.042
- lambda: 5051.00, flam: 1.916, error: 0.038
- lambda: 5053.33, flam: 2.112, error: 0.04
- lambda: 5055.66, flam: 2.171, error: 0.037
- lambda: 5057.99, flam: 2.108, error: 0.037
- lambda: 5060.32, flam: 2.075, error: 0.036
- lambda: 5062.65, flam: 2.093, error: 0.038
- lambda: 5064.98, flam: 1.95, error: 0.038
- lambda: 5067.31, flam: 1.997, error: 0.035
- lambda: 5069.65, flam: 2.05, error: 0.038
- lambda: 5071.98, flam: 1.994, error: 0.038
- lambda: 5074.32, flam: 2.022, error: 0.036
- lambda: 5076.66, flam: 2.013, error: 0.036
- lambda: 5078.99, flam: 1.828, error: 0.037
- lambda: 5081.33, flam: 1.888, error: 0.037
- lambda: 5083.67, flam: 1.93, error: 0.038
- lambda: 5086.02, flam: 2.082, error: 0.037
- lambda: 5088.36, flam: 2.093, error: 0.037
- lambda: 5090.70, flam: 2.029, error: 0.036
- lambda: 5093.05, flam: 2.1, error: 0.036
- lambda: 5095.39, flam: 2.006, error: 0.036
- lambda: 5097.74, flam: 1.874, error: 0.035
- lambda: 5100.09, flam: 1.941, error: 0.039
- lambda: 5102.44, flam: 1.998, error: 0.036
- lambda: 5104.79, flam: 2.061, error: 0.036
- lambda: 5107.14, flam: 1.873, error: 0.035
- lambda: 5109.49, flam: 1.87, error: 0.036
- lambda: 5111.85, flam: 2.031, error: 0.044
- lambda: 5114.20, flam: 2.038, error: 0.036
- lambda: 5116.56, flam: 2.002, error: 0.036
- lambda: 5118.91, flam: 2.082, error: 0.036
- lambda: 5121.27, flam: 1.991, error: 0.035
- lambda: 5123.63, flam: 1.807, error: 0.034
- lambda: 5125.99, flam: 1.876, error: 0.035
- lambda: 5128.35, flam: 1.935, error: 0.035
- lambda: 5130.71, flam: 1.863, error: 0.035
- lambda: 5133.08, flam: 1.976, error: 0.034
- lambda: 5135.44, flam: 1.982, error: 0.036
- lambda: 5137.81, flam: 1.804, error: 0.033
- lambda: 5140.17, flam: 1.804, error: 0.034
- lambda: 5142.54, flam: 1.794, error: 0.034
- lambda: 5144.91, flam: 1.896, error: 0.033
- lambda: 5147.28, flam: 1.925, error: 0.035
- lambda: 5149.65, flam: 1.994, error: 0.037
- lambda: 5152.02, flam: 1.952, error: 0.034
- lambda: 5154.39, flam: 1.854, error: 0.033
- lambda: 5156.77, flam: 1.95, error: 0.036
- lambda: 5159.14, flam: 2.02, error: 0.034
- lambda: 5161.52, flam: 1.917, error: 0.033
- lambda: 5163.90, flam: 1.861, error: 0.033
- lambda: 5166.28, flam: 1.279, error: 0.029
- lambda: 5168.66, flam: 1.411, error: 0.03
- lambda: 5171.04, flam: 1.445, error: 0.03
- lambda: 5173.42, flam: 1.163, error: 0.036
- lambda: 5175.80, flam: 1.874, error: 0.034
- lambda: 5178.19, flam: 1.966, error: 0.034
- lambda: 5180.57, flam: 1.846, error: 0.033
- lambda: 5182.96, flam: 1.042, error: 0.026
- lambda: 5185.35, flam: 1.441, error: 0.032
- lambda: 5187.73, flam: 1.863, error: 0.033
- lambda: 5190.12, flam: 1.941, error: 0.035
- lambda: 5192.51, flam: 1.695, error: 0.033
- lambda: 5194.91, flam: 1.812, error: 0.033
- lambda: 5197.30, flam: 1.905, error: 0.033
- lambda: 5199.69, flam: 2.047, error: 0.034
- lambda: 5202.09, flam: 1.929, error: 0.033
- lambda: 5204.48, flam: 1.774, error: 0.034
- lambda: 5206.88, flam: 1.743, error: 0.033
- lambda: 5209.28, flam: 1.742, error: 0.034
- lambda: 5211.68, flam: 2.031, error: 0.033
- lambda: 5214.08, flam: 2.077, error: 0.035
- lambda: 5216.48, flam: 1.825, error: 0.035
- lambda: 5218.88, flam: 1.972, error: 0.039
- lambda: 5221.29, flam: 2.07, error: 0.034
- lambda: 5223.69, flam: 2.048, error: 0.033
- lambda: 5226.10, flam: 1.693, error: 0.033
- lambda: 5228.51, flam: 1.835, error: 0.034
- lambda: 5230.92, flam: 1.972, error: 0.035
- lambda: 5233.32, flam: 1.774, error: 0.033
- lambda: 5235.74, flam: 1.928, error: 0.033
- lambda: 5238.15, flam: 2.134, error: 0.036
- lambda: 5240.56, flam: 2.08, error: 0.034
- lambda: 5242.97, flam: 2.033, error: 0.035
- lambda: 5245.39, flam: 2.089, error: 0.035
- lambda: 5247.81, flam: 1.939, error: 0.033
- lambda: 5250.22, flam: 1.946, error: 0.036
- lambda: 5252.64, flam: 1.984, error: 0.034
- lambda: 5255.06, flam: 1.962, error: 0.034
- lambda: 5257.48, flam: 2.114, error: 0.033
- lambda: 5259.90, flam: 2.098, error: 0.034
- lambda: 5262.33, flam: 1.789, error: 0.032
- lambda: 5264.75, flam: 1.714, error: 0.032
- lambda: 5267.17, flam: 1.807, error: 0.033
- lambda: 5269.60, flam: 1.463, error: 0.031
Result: 1.04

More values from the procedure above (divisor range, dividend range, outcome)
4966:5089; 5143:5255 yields 0.93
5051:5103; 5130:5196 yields 0.87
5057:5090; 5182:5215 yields 0.89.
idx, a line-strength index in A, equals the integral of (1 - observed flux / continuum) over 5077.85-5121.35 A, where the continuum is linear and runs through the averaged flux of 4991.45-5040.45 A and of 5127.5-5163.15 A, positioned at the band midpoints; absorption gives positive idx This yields -1.3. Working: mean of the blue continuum 1.95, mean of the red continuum 1.91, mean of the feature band 1.98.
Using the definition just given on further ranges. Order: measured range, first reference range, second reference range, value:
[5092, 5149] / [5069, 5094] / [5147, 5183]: -1.9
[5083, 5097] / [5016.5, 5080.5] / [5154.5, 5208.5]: -1.0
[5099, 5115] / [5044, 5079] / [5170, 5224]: -0.2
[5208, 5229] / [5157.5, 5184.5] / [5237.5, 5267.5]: -1.1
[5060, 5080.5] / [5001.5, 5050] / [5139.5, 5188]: -1.4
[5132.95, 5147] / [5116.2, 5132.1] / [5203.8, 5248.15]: 0.5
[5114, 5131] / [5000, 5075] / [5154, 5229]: -0.7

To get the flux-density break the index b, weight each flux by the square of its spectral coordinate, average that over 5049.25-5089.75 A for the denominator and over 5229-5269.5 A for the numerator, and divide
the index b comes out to 1.0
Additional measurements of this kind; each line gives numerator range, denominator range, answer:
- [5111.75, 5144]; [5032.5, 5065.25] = 0.99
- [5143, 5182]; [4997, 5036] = 0.96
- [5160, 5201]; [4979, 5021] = 0.93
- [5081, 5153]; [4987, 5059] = 1.03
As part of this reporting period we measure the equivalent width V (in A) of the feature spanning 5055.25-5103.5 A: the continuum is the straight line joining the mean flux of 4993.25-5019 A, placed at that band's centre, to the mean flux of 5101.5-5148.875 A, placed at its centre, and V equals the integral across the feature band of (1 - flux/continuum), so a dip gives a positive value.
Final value -1.9 A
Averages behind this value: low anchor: 1.93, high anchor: 1.93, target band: 2.01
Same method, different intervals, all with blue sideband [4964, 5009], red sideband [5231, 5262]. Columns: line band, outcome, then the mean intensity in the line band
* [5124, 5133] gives 0.4 A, 1.89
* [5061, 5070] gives -0.2 A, 2.02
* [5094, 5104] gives 0.1 A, 1.96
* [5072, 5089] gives 0.1 A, 1.98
